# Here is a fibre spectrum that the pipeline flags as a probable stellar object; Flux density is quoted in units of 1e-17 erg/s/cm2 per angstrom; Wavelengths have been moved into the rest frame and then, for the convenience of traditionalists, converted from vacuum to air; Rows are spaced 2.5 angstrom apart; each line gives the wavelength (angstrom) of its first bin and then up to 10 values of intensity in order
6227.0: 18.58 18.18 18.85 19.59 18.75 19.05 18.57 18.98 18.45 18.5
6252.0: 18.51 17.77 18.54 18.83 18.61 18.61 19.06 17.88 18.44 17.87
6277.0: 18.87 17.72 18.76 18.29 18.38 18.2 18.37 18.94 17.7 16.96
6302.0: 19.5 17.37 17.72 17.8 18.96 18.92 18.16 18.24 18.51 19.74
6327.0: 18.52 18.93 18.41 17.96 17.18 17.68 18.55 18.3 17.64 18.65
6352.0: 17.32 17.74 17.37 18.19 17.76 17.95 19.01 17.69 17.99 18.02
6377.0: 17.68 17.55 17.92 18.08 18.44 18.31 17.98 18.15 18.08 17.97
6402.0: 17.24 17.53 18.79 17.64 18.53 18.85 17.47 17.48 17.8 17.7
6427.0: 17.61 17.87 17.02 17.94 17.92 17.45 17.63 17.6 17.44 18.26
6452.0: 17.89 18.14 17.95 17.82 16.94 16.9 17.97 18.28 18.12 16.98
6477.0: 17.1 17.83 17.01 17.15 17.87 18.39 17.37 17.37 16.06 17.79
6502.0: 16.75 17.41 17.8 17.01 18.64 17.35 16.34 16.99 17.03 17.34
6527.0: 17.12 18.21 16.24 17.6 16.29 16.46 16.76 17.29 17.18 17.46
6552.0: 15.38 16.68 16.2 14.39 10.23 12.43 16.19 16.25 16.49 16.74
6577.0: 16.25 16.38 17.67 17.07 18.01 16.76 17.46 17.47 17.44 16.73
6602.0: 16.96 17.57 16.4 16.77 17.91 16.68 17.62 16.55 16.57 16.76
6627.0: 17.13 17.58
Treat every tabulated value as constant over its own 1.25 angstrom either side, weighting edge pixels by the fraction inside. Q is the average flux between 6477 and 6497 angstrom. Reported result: 17.4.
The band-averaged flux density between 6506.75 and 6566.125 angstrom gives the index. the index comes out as 16.4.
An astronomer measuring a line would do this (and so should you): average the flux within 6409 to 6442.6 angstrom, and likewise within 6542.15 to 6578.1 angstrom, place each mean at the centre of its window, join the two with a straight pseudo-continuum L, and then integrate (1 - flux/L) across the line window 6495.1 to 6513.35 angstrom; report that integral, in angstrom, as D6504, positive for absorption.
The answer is -0.88 angstrom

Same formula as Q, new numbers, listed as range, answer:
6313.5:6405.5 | 18.1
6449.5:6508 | 17.5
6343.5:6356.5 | 17.9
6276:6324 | 18.3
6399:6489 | 17.7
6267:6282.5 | 18.3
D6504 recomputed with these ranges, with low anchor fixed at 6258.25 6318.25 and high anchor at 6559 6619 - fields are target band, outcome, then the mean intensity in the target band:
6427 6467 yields -0.8 angstrom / 17.7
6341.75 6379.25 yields -0.2 angstrom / 18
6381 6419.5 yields -0.9 angstrom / 18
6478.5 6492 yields -0.4 angstrom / 17.6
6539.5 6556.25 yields -0.1 angstrom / 16.7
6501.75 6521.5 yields -0.4 angstrom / 17.3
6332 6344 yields 0.1 angstrom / 17.9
